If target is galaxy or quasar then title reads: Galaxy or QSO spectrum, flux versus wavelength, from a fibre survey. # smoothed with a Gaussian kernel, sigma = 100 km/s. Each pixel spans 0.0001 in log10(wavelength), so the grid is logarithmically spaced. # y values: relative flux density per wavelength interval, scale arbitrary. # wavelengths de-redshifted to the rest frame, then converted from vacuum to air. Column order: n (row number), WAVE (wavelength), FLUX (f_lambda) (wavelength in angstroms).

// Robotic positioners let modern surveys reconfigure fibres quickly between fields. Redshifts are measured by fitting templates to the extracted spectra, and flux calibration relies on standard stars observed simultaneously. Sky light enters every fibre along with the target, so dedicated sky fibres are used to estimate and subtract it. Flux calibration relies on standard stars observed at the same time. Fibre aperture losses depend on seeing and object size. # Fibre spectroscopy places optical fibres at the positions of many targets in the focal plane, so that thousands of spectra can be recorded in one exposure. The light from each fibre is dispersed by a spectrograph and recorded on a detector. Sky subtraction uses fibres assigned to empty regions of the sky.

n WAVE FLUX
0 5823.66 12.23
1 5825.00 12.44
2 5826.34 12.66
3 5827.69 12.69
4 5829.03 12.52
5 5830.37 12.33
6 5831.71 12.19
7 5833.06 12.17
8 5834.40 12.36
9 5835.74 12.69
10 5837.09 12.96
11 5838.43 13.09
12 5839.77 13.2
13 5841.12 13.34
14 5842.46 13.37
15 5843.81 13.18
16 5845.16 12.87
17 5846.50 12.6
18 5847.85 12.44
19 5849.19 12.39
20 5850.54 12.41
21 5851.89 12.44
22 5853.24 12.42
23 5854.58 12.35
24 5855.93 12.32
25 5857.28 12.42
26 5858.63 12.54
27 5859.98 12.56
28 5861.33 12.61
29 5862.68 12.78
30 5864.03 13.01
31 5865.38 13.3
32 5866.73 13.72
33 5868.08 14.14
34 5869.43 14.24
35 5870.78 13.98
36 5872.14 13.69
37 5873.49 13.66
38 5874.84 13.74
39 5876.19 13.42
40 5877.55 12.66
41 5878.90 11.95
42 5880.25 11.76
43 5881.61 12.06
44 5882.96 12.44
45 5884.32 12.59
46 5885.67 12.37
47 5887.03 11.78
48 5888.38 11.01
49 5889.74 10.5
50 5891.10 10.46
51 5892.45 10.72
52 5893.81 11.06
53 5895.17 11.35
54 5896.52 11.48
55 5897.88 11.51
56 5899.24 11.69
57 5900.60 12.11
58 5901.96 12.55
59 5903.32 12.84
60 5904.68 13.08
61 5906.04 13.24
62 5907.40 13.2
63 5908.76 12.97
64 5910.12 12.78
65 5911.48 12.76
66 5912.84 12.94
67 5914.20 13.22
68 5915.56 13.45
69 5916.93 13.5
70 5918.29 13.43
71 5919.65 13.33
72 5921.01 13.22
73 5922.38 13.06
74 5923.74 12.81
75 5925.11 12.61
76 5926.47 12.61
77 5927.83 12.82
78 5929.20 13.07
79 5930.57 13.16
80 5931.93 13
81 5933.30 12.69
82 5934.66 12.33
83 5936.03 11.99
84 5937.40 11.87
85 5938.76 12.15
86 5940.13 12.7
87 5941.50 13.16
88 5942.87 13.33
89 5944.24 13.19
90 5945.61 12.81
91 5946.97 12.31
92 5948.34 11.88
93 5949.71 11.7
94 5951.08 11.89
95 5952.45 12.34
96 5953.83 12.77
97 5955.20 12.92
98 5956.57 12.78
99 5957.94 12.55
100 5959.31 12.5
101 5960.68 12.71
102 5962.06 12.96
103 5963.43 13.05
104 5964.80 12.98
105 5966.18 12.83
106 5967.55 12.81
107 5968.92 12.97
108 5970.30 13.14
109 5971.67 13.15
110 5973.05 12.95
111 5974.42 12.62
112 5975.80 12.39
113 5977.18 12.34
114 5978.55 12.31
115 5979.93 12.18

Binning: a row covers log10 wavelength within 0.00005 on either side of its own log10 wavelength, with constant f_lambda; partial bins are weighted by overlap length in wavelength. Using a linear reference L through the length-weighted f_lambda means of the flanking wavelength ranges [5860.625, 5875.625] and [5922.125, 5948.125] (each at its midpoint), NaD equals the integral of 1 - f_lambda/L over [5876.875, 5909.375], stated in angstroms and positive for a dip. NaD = 3.1 angstroms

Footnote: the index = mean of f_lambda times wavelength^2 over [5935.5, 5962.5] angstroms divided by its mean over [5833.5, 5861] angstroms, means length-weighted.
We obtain 1.02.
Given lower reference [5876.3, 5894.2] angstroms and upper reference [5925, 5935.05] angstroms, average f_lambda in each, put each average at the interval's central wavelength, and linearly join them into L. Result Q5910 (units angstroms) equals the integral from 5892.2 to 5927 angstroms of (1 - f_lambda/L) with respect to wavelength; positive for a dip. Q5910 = -0.9 angstroms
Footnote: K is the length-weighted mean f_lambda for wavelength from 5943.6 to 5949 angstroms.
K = 12.6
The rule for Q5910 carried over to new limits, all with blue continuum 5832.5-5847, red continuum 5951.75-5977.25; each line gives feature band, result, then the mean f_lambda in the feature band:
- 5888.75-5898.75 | 1.4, 11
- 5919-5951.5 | 0.4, 12.7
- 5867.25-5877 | -0.7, 13.8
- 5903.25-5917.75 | -0.3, 13.1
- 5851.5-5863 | 0.4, 12.5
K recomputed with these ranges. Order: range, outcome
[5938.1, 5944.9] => 12.9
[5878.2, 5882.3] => 11.9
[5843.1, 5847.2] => 12.9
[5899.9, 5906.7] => 12.8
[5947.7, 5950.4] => 11.8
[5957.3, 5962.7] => 12.7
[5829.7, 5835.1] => 12.3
